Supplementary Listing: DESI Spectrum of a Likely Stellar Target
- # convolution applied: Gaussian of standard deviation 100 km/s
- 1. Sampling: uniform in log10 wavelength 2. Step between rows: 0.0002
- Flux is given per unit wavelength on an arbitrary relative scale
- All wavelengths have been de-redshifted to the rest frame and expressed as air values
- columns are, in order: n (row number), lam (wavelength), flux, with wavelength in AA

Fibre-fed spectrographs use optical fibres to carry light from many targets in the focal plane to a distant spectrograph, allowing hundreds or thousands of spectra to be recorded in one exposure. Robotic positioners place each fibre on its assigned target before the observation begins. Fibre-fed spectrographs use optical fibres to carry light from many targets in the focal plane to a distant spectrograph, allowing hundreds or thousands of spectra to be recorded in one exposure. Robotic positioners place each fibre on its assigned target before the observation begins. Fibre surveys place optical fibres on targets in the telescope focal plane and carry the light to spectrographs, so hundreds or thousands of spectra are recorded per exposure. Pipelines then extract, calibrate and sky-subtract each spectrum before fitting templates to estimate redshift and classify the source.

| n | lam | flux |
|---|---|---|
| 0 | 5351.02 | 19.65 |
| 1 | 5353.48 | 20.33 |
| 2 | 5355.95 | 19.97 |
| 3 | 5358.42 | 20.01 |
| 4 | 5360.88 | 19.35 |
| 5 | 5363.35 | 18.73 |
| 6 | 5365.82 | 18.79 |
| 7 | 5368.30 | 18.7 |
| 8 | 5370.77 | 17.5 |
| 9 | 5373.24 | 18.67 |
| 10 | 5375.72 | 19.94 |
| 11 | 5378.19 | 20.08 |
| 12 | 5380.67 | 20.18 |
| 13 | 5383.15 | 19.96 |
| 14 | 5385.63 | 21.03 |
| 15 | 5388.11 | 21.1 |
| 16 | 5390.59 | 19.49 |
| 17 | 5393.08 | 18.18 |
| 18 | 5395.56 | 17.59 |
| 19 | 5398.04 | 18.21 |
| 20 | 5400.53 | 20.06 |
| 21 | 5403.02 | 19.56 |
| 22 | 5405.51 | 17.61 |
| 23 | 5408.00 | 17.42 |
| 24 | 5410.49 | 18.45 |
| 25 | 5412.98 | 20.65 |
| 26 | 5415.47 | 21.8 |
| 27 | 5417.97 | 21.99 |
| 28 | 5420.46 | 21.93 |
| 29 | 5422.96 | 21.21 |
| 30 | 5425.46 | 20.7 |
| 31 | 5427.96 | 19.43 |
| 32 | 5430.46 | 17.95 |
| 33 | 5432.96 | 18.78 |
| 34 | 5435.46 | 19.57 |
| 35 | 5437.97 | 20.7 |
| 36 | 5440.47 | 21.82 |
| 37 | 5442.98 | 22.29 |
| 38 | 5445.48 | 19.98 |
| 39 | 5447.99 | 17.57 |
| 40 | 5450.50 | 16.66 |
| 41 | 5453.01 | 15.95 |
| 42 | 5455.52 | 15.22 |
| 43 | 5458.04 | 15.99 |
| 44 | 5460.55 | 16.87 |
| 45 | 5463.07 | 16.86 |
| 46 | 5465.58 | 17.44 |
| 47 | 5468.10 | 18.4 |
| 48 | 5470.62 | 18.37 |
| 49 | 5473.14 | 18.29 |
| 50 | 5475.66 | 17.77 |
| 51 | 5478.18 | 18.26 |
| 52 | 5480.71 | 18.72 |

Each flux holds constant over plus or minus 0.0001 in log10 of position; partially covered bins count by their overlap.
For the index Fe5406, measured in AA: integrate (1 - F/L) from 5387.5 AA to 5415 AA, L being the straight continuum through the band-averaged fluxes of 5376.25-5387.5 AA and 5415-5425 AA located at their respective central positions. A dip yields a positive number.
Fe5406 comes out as 2.7 AA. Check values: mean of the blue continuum 20.3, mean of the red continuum 21.6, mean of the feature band 19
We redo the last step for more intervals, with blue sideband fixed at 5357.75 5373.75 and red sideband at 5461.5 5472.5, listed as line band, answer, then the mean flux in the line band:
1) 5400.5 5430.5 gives -2.8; 20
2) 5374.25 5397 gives -1.4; 19.7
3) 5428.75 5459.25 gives -0.9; 18.6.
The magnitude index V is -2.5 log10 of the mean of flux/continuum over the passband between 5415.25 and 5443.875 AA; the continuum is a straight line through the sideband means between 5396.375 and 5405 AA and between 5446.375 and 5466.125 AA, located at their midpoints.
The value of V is -0.16 mag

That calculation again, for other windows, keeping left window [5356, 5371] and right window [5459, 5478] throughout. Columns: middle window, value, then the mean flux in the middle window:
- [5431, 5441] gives -0.104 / 19.9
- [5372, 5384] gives -0.052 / 19.8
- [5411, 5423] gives -0.164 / 21.4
